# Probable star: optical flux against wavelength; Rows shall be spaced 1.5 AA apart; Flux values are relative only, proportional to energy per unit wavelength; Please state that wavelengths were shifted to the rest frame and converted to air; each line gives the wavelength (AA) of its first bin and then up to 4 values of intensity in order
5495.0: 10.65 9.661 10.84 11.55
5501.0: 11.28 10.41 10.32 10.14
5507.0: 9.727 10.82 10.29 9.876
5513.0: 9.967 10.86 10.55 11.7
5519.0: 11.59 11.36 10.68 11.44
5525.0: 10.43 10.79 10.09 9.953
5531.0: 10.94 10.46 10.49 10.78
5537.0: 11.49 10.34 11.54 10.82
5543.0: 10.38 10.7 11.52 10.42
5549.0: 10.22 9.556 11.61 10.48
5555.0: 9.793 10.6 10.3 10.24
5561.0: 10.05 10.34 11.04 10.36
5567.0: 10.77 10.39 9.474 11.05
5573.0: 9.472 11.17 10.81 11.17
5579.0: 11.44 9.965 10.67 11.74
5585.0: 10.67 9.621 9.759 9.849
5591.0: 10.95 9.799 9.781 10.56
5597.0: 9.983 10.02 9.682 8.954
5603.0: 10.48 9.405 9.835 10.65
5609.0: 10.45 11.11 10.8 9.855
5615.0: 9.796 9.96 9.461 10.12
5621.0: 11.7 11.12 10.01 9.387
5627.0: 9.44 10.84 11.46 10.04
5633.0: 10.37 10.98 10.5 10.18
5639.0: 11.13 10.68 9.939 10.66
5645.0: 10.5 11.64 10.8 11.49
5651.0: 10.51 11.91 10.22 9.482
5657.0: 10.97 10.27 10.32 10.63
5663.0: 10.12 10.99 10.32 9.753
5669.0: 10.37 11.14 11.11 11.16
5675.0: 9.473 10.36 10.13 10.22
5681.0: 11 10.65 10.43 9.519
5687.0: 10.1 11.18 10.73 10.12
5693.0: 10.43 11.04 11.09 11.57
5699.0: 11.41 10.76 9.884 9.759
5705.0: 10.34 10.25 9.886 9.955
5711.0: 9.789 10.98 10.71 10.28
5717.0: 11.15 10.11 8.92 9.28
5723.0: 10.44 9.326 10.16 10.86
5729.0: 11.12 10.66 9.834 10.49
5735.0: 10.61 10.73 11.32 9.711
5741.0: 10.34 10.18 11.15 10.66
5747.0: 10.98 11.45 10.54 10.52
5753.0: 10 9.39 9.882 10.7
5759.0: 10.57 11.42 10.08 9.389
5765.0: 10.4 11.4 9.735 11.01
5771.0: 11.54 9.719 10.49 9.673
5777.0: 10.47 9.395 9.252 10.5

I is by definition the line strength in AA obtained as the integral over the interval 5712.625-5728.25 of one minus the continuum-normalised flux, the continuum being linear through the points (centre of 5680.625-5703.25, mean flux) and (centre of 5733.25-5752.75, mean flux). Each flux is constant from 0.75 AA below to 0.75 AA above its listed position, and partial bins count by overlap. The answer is 0.7 AA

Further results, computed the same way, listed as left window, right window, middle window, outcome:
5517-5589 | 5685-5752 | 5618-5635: 0.18 AA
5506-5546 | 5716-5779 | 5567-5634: 1.82 AA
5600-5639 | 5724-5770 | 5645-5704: -1.30 AA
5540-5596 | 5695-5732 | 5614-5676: -0.53 AA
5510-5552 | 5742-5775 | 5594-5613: 0.90 AA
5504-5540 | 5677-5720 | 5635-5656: -0.39 AA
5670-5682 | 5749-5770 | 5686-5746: 0.23 AA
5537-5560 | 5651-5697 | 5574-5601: 0.44 AA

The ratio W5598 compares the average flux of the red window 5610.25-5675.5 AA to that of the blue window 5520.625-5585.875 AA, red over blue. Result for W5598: 1.0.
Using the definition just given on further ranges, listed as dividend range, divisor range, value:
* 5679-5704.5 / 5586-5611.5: 1.05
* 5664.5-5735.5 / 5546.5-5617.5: 1.01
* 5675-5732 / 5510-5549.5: 0.97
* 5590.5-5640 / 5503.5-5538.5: 0.97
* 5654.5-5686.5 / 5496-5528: 0.97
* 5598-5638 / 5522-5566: 0.97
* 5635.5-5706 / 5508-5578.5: 1.00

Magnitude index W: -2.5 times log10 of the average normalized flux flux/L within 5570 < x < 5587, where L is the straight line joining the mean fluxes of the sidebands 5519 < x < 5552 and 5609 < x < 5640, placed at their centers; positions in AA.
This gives -0.009 mag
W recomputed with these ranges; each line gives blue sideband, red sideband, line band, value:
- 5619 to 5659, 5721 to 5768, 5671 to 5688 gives 0.01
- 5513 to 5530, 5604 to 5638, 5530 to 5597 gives 0.01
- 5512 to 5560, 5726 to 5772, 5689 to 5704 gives -0.01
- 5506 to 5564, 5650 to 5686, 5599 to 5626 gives 0.04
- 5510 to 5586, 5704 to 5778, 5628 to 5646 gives -0.01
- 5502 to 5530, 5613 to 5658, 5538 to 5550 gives -0.02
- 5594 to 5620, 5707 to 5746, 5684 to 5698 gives -0.04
